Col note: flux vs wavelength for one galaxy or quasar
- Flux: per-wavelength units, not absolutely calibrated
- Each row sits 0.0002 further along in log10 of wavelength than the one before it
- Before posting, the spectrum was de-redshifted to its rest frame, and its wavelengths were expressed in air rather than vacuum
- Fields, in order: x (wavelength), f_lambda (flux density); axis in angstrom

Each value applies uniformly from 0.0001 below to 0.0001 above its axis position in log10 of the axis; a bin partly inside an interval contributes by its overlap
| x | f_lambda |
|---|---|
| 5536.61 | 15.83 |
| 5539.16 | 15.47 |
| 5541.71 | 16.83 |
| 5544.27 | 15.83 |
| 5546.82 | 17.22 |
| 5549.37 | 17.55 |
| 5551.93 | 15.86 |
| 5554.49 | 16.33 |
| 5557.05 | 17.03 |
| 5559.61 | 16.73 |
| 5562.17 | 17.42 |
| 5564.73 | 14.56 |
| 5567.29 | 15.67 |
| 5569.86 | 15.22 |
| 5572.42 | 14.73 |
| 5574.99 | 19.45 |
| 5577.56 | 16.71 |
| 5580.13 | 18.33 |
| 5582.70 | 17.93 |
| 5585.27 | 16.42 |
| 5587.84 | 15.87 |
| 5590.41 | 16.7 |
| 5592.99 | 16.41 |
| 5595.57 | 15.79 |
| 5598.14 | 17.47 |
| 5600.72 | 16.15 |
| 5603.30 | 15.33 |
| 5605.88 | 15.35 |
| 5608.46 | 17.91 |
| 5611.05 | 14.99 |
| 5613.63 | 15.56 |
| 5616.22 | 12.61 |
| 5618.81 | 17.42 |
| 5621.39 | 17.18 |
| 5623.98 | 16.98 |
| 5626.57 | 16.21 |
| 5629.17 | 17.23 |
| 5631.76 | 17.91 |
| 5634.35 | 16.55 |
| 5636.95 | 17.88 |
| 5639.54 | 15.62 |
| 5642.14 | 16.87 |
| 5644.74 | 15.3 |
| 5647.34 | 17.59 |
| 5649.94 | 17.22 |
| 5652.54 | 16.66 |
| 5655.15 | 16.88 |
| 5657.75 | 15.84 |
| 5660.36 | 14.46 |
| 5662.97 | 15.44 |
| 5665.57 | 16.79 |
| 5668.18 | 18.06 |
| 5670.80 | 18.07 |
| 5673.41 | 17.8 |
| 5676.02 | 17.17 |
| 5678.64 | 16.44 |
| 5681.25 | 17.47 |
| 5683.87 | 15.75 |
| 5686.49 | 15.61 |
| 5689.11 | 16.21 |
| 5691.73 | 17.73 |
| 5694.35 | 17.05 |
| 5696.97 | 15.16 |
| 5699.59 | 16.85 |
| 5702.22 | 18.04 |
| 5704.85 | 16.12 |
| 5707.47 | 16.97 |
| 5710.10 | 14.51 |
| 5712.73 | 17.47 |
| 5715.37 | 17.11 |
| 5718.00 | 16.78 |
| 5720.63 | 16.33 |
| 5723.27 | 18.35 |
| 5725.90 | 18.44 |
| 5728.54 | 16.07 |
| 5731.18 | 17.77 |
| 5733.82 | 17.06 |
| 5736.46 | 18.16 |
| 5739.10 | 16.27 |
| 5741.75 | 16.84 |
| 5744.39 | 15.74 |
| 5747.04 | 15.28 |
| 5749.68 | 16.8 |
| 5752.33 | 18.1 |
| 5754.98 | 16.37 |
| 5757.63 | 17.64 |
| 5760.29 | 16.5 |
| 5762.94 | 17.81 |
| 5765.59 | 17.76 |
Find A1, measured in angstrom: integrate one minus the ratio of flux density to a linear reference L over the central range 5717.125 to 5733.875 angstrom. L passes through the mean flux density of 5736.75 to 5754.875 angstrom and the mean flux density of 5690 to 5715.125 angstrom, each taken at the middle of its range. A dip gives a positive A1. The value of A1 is -0.7 angstrom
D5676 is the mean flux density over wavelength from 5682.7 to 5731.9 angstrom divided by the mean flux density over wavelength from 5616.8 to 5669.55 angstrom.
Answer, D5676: 1.01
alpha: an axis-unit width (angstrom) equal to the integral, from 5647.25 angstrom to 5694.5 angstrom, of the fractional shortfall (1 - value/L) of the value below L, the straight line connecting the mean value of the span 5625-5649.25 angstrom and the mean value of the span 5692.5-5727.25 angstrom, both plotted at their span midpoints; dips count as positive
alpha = 0.3 angstrom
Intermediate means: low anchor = 16.8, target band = 16.7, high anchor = 16.9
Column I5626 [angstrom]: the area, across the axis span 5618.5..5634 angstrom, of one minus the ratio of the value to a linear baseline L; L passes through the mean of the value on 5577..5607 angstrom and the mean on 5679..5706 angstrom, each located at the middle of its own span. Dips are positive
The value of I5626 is -0.5 angstrom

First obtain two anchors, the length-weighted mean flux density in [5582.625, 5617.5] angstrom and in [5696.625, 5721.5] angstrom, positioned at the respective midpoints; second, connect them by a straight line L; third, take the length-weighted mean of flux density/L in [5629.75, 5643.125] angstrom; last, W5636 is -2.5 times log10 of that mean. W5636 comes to -0.05 mag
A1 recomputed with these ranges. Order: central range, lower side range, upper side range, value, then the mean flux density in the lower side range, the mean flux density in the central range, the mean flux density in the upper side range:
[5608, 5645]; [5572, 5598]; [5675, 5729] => 1.00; 16.9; 16.4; 16.8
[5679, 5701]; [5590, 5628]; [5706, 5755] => 0.19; 16.1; 16.5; 16.9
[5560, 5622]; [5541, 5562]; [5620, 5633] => 2.26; 16.7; 16.3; 17.1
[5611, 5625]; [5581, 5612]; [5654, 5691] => 0.52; 16.4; 15.8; 16.6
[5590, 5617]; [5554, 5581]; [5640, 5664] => 0.88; 16.5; 15.9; 16.2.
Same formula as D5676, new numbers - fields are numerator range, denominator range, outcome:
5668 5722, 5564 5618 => 1.04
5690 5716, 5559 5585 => 1.00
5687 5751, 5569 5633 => 1.02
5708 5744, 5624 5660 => 1.02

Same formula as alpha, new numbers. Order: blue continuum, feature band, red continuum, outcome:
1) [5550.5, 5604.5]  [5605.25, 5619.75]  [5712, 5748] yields 0.9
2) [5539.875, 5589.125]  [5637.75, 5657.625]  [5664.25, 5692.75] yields 0.4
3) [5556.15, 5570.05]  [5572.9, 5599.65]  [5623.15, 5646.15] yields -1.1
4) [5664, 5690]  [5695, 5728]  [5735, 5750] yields -0.2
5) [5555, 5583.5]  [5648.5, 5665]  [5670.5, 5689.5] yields 0.6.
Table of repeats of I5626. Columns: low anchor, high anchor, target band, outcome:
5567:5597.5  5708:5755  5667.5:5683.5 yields -0.6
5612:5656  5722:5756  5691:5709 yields 0.1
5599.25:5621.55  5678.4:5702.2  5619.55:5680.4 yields -2.4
